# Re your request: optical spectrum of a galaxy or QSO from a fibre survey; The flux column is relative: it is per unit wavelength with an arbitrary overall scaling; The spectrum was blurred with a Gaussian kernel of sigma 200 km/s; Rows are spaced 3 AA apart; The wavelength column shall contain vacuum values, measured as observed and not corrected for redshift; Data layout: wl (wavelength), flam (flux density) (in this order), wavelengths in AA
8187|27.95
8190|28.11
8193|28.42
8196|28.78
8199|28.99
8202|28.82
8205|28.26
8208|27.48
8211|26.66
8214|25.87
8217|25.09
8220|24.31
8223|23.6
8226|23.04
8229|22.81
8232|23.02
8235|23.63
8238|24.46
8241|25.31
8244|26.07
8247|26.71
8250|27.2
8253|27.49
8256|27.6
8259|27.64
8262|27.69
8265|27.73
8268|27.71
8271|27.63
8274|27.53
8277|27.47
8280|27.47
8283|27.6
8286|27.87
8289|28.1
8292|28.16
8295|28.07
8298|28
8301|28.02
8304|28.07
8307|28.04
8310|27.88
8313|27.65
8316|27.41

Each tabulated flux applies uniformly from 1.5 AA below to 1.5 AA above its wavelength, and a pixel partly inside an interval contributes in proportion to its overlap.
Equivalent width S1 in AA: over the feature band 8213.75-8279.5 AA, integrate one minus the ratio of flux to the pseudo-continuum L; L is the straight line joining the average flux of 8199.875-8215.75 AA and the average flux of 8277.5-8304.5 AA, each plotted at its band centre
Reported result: 4.2 AA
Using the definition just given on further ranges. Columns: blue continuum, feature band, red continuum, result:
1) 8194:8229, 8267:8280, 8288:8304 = 0.02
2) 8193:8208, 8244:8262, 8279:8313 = 0.61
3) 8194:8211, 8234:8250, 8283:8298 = 1.53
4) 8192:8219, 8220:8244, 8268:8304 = 3.25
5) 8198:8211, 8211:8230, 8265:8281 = 2.49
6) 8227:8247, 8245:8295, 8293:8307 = -2.51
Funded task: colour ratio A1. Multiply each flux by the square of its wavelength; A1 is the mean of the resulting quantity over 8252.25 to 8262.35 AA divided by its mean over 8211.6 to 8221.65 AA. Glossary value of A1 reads 1.1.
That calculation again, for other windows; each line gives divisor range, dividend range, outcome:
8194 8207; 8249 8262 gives 0.97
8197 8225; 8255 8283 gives 1.06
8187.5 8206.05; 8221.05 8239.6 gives 0.83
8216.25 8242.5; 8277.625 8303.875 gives 1.19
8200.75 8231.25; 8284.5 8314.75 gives 1.12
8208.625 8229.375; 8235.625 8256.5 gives 1.07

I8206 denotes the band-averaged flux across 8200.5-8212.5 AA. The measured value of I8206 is 27.8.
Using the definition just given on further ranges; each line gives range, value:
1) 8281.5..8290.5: 27.9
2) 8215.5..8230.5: 23.8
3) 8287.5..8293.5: 28.1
